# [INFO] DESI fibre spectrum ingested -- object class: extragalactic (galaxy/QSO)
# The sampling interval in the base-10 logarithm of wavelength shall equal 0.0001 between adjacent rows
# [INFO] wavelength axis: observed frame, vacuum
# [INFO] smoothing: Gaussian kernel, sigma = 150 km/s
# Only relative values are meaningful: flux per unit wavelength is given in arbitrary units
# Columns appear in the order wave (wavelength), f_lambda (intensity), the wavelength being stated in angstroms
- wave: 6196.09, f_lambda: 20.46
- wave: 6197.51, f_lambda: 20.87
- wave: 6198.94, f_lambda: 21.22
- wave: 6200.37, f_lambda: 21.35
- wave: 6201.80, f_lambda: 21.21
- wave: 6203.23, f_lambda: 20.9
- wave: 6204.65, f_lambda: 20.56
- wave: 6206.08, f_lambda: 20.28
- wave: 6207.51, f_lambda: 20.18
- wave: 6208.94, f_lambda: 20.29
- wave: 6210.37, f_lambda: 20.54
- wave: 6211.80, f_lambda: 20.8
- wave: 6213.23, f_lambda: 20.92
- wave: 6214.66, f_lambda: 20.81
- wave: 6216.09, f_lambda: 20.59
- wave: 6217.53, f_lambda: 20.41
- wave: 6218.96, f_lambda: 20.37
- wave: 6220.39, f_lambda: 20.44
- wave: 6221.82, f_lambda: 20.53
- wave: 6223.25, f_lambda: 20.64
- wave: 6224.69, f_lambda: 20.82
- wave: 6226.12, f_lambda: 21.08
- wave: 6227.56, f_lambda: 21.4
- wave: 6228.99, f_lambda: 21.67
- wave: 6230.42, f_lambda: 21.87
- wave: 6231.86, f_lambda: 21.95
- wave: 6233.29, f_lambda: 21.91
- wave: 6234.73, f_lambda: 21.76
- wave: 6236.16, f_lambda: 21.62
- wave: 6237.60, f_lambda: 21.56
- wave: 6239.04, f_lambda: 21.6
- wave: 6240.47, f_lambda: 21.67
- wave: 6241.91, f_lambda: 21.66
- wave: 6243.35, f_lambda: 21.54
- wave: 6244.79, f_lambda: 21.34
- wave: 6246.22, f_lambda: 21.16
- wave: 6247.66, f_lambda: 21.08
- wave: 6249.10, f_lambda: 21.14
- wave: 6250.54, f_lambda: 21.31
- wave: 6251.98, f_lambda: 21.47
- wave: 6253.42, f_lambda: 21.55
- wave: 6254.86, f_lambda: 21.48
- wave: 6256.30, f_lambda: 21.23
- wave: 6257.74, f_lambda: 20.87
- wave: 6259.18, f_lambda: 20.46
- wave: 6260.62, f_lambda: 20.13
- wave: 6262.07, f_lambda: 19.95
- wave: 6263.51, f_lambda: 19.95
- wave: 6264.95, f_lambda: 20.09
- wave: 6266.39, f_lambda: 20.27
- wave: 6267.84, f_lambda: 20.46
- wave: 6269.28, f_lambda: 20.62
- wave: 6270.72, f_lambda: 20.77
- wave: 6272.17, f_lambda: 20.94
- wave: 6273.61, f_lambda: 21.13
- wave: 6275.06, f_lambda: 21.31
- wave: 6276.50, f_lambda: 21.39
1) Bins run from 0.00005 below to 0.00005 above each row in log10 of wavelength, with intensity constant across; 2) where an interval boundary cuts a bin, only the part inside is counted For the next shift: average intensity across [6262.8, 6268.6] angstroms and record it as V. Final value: 20.2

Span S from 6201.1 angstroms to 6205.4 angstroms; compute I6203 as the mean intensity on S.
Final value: 20.9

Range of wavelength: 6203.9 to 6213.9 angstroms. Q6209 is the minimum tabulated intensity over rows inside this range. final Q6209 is 20.18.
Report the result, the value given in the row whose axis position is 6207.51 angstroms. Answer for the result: 20.18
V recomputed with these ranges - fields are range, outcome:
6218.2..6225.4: 20.6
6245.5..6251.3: 21.2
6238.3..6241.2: 21.6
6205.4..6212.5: 20.4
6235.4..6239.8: 21.6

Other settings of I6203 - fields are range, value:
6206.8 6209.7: 20.2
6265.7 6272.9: 20.6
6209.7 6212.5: 20.7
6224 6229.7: 21.2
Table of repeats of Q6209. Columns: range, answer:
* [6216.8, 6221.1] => 20.37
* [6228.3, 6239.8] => 21.56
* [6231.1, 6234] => 21.91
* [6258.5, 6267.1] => 19.95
